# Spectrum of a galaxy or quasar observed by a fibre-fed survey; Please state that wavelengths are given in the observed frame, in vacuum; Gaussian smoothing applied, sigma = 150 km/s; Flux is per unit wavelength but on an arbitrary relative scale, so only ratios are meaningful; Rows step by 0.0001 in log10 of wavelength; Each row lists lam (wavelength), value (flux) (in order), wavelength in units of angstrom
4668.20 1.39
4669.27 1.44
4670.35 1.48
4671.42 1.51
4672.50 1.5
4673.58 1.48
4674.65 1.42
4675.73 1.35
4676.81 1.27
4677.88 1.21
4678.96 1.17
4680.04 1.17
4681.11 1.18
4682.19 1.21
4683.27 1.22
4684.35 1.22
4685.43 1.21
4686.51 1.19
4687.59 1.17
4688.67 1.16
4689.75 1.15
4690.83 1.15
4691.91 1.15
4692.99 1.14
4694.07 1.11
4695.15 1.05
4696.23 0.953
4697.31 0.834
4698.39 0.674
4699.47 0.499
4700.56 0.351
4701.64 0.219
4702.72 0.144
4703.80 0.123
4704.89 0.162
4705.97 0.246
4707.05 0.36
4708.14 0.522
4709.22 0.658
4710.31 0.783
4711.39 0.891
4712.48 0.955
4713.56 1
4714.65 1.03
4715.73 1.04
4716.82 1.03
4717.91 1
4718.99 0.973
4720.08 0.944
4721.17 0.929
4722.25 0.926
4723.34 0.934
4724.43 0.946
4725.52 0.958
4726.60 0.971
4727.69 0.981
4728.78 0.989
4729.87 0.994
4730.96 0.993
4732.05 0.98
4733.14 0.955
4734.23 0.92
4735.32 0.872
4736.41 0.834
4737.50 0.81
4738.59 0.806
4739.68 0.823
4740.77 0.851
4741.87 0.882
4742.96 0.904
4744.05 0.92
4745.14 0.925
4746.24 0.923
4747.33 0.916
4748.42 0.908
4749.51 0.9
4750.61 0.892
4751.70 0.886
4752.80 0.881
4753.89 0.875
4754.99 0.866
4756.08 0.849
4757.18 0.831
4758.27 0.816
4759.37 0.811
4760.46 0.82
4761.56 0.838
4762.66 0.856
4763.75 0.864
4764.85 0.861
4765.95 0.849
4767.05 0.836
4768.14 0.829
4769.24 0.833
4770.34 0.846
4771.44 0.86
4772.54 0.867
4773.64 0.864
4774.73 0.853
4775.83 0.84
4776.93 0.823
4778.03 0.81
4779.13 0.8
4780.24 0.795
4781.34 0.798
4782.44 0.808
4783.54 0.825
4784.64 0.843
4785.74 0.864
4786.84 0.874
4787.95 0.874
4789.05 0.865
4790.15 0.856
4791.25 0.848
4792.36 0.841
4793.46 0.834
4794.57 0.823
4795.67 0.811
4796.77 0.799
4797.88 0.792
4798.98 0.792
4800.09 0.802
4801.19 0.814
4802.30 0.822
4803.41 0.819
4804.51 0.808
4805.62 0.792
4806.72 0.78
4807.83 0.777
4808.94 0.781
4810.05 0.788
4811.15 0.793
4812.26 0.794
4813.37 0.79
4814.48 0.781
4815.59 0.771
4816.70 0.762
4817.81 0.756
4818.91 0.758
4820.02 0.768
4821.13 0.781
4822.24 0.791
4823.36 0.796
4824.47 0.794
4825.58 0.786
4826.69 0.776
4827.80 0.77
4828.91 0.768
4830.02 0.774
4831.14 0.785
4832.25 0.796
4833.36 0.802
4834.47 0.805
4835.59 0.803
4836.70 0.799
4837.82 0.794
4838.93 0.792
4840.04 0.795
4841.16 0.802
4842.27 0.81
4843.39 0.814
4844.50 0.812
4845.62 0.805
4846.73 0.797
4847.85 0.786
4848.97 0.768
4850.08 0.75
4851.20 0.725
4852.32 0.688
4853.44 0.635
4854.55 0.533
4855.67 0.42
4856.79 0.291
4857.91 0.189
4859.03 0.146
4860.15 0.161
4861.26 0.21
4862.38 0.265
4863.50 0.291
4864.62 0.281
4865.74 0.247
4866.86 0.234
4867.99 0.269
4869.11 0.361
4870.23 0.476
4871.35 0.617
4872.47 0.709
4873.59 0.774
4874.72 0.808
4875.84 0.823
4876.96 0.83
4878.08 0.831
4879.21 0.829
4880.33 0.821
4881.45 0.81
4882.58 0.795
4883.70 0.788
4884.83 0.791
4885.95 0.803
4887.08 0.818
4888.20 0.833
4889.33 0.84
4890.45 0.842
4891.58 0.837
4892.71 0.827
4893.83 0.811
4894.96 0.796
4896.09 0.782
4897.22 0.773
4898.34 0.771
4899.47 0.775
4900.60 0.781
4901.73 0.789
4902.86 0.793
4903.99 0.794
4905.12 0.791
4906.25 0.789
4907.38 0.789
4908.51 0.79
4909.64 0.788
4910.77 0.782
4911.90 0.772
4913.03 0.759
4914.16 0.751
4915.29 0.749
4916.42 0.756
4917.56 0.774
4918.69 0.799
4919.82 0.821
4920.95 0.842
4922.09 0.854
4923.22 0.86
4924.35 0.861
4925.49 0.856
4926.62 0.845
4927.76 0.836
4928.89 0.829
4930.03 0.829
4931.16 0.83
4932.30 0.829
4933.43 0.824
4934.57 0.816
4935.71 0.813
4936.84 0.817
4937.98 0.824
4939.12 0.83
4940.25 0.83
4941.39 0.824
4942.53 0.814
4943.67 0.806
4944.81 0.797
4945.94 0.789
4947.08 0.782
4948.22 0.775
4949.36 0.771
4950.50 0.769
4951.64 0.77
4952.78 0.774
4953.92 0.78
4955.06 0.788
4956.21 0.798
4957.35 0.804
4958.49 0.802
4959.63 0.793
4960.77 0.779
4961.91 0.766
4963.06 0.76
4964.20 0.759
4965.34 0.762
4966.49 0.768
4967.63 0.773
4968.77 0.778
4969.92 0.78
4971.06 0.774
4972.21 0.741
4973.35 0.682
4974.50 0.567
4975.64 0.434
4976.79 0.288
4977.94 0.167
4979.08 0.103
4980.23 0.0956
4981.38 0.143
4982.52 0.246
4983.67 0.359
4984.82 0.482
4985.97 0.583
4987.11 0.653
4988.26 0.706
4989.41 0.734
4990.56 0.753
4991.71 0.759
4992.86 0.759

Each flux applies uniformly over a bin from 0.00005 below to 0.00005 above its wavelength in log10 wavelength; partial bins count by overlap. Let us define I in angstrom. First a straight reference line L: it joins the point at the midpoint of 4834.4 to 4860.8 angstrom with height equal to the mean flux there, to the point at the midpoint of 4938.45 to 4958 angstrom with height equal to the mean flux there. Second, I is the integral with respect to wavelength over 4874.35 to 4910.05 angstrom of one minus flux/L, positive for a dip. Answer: -4.5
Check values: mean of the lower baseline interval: 0.65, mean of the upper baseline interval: 0.794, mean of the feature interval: 0.804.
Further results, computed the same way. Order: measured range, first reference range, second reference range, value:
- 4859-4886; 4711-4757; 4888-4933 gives 8.67 angstrom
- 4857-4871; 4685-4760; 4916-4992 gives 9.14 angstrom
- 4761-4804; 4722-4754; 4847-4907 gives -0.37 angstrom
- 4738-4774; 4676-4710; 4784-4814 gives -1.05 angstrom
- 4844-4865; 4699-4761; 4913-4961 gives 7.92 angstrom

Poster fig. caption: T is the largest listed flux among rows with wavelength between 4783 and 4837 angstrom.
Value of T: 0.874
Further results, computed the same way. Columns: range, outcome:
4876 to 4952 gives 0.861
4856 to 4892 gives 0.842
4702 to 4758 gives 1.04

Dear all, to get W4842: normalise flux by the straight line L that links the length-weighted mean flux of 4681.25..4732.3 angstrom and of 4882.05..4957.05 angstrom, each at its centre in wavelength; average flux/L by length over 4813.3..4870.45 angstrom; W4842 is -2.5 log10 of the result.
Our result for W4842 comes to 0.29 mag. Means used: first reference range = 0.877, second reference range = 0.803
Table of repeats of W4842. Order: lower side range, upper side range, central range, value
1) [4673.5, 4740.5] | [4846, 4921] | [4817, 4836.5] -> -0.04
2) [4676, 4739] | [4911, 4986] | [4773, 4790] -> 0.01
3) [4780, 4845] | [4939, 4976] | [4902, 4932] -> -0.04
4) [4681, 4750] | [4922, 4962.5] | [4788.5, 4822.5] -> 0.07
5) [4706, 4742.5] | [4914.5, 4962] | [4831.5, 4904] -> 0.23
